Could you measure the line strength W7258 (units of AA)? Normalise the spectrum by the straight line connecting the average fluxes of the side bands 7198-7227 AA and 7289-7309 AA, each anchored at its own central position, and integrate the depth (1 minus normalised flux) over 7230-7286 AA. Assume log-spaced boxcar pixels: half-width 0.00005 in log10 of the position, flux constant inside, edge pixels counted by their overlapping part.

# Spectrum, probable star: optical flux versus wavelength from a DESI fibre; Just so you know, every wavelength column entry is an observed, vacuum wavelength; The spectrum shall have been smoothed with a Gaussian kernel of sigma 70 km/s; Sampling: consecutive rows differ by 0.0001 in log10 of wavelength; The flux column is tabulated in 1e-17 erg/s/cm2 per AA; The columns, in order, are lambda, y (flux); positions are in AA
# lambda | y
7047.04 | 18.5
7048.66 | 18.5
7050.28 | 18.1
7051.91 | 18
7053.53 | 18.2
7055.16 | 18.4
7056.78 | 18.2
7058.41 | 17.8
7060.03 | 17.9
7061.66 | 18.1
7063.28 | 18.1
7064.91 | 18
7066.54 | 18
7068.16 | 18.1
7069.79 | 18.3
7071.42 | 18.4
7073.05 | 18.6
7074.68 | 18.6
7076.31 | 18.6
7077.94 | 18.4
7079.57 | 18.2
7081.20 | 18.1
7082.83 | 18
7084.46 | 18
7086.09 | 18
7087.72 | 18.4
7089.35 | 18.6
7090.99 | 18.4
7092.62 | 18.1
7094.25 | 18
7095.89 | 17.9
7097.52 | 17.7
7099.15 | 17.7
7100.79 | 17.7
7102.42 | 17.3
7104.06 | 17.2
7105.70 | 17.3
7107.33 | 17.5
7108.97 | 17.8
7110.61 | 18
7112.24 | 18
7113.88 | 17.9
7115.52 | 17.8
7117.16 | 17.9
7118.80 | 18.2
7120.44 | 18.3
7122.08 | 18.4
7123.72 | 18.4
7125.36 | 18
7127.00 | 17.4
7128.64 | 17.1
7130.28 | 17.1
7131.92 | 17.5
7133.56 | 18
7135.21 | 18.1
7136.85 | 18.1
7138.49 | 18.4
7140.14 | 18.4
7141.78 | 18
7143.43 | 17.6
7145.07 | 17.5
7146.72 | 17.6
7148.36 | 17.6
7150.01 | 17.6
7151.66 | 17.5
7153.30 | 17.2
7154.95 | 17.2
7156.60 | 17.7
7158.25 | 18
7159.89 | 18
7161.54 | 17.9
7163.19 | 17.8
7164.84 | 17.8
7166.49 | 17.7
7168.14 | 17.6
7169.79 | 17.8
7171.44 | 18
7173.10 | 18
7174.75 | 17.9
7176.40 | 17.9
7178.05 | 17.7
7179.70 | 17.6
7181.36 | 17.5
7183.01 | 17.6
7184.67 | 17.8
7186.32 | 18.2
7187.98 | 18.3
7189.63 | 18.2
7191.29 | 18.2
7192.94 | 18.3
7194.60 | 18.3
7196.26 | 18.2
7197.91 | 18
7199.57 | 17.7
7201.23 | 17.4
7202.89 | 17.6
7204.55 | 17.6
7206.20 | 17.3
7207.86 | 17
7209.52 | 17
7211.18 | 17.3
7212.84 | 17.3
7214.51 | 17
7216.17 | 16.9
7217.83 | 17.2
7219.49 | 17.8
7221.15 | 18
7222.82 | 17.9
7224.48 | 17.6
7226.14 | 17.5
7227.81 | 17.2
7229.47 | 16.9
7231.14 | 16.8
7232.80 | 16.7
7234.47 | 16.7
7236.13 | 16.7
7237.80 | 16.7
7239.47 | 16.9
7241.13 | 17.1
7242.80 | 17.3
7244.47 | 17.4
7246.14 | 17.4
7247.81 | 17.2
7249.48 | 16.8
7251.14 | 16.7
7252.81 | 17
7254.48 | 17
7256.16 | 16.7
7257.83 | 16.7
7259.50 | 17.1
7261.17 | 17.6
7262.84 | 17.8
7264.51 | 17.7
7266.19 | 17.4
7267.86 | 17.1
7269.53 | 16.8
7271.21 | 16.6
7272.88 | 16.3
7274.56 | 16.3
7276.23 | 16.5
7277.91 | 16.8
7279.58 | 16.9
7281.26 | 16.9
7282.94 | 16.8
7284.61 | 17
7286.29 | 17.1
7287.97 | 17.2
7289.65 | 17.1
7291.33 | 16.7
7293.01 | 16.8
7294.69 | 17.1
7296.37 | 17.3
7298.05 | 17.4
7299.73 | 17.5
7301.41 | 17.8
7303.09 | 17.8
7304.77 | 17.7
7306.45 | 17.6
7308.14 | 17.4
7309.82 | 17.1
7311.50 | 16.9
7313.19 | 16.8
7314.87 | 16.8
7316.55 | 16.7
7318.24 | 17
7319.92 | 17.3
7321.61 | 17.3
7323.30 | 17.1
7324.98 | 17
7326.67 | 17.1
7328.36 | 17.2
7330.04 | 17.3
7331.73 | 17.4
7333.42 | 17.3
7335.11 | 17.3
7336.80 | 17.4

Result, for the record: 1.4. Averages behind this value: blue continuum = 17.4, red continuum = 17.4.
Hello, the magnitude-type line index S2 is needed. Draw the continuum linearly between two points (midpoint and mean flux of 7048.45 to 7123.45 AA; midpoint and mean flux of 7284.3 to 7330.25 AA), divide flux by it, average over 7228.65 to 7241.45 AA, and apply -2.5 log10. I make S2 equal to 0.04 mag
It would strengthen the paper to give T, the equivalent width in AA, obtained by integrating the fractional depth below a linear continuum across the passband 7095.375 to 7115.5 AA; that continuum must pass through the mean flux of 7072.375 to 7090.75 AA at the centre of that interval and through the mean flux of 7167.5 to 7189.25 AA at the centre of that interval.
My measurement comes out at 0.6 AA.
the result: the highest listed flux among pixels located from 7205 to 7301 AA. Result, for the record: 18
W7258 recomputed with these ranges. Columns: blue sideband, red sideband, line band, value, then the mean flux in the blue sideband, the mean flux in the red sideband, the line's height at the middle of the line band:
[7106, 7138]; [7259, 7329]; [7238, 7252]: 0.2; 17.9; 17.1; 17.3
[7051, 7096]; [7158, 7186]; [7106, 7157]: 0.5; 18.2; 17.8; 18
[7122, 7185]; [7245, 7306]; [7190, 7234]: -0.1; 17.8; 17.1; 17.4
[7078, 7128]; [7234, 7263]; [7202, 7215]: 0.0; 17.9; 17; 17.3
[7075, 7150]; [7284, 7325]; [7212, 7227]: 0.0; 17.9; 17.2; 17.5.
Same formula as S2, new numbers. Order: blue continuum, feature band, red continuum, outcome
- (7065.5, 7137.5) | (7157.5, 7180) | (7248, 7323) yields -0.01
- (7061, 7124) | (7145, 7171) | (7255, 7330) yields 0.00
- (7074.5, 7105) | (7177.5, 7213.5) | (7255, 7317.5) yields -0.01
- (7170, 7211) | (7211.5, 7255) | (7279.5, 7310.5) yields 0.03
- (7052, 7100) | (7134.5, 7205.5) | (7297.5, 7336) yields 0.00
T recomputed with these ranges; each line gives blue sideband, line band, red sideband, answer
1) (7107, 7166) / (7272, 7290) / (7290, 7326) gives 0.51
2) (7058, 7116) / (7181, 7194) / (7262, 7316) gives -0.35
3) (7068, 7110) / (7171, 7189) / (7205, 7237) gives -0.41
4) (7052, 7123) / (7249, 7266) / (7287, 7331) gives 0.26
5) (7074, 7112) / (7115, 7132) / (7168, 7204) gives 0.11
